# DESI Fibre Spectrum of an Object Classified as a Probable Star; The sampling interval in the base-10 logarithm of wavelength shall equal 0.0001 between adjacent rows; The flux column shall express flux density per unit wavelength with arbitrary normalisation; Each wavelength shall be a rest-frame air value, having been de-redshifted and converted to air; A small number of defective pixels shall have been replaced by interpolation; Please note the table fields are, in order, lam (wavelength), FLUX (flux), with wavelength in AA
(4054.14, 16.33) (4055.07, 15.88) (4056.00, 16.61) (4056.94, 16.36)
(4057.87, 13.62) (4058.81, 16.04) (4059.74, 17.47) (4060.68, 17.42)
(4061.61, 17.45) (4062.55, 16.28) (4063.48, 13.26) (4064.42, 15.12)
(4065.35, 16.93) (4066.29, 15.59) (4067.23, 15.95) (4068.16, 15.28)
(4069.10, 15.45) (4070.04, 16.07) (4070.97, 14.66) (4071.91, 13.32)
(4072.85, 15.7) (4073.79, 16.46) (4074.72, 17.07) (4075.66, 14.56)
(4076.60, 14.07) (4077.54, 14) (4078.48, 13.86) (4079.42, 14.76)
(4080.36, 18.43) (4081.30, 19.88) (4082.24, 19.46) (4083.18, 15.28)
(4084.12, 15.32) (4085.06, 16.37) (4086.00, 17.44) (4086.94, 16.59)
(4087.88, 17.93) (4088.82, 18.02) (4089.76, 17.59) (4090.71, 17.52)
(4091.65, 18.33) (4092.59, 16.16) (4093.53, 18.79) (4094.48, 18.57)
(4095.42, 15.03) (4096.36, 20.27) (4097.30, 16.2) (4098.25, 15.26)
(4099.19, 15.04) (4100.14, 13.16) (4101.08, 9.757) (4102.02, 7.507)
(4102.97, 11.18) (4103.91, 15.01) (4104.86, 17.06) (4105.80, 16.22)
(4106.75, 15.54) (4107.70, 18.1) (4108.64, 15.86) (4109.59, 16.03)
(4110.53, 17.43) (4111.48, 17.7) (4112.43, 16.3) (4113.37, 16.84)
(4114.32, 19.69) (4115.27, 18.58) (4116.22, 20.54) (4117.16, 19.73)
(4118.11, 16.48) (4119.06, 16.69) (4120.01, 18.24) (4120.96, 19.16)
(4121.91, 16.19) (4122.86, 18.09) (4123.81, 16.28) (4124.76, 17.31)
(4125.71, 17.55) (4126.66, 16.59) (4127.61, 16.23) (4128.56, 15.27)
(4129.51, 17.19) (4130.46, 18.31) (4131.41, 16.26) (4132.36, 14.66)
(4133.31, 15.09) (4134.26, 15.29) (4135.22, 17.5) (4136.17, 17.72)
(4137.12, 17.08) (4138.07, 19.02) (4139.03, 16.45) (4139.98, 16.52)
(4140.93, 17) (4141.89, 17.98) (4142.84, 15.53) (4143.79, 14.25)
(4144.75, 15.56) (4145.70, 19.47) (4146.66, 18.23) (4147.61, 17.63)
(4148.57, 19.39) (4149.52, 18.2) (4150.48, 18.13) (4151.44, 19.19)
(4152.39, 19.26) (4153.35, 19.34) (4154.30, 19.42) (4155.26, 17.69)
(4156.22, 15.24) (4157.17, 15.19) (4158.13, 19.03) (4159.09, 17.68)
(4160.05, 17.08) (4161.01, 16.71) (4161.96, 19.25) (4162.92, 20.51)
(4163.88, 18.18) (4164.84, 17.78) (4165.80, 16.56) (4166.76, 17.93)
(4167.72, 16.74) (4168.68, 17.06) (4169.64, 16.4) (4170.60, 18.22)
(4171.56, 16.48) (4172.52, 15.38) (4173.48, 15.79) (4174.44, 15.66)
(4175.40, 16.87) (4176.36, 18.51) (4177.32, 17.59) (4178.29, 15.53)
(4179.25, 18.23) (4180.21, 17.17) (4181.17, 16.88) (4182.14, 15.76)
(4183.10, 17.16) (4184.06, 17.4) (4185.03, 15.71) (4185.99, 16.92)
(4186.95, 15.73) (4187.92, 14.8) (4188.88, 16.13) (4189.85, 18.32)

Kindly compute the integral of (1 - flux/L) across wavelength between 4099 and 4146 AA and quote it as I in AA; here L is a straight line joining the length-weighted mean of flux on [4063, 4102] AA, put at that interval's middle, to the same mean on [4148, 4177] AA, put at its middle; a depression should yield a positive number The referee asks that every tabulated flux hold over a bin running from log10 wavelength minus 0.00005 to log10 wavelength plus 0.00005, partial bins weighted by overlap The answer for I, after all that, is 1.0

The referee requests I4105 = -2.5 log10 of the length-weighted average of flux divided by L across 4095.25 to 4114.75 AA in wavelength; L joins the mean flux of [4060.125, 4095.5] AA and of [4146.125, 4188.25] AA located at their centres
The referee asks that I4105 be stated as 0.08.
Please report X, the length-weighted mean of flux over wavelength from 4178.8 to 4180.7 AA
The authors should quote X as 17.7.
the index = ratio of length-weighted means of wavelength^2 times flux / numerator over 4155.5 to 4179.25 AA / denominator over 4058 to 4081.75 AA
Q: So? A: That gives 1.14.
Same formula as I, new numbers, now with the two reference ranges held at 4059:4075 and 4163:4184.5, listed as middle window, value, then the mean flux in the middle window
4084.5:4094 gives -0.8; 17.5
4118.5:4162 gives -1.6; 17.3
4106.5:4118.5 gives -0.9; 17.7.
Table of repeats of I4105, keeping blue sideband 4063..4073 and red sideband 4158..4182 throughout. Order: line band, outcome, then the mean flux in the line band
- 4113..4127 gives -0.10 mag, 17.9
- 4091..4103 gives 0.04 mag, 15.2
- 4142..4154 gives -0.07 mag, 17.9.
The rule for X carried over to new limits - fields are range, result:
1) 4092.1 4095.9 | 17.2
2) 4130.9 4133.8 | 15.4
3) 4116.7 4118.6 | 18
